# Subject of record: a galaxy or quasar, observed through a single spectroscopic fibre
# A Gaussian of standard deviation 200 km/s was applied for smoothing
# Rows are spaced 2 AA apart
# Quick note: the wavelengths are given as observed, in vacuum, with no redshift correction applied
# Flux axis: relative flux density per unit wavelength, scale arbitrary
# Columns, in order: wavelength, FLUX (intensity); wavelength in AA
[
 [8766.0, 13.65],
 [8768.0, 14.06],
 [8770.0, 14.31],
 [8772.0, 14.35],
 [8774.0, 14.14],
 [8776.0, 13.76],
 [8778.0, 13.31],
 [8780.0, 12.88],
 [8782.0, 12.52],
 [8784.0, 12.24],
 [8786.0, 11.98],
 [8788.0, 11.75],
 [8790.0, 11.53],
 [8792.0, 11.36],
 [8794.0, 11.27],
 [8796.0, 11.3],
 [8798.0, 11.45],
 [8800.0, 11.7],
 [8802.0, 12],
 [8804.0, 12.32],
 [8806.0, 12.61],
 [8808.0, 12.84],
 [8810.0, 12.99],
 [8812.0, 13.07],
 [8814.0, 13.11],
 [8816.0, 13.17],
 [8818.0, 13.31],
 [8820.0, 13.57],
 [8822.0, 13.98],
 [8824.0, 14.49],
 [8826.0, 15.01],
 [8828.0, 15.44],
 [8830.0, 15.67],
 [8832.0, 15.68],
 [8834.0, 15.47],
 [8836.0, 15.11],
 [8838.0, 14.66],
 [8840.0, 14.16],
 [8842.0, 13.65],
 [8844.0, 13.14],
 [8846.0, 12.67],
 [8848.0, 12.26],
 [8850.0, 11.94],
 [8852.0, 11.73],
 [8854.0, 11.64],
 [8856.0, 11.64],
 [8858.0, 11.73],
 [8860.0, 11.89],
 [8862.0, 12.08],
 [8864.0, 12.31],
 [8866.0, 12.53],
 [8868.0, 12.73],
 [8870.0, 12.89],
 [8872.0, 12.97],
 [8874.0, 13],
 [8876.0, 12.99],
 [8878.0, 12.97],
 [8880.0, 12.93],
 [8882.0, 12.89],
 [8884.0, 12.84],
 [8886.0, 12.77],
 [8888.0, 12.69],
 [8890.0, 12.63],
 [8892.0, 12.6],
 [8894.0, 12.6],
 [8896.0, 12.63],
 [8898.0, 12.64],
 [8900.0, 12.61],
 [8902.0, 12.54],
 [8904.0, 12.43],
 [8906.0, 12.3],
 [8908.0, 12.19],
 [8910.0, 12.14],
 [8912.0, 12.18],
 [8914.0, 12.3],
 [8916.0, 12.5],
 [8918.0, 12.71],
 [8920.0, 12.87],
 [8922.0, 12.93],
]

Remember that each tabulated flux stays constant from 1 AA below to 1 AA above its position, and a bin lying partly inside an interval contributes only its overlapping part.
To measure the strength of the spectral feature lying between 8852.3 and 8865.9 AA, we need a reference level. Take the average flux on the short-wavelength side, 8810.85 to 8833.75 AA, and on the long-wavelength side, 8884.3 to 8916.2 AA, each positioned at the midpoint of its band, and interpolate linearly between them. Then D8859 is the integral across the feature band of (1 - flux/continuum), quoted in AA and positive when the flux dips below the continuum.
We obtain 1.5 AA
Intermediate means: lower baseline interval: 14.3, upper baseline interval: 12.5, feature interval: 11.9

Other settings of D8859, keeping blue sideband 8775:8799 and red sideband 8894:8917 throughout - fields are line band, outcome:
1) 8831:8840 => -2.1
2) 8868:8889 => -0.9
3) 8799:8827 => -2.2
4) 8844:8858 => 0.3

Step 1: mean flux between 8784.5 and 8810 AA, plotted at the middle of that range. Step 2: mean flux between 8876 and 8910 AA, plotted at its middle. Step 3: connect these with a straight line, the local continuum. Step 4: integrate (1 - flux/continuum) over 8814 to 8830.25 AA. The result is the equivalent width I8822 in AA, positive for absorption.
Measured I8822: -2.8 AA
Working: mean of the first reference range 11.9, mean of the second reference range 12.6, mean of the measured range 14.2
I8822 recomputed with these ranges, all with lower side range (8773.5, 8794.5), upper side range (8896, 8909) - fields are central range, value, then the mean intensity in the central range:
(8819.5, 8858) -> -4.0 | 13.7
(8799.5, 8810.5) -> 0.0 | 12.4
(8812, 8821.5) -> -0.7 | 13.3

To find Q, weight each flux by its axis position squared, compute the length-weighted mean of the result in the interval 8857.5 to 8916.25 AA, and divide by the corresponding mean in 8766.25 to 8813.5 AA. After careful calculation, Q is 1.02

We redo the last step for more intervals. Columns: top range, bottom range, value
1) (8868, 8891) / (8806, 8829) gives 0.95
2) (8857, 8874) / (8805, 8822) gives 0.96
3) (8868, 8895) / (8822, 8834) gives 0.86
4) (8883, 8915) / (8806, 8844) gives 0.90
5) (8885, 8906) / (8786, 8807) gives 1.10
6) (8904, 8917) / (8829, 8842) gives 0.83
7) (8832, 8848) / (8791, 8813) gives 1.18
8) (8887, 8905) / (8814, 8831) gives 0.90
